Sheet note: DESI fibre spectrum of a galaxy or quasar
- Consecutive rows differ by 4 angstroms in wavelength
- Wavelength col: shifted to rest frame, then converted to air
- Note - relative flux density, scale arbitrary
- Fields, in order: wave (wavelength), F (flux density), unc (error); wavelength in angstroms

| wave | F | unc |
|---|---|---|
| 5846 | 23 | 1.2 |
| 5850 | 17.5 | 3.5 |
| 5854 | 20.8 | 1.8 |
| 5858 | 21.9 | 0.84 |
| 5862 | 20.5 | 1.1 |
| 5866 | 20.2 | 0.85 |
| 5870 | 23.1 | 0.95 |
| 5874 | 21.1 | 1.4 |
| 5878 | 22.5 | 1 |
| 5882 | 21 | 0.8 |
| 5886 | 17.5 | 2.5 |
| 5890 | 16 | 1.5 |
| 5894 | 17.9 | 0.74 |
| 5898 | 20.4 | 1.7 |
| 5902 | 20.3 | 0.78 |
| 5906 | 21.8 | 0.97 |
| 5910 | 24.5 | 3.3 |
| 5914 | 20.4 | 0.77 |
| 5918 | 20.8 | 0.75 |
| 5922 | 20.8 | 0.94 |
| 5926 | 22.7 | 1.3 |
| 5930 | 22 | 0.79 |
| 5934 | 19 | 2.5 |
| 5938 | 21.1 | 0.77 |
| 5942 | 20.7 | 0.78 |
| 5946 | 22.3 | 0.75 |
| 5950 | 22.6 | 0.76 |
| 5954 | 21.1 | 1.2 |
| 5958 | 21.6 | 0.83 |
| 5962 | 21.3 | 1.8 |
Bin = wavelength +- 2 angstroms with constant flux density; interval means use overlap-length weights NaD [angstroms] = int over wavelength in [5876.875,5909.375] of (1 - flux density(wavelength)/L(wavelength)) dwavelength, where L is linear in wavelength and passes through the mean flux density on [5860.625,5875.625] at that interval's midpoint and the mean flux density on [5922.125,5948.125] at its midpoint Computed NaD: 2.23 angstroms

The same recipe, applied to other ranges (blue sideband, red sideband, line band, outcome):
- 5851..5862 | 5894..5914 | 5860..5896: 1.8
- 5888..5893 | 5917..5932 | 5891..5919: -3.1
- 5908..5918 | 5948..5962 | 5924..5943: 0.7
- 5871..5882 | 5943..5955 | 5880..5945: 4.2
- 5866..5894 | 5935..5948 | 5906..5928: -1.2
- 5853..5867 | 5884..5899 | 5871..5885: -1.6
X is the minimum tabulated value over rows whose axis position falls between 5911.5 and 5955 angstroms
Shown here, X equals 19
